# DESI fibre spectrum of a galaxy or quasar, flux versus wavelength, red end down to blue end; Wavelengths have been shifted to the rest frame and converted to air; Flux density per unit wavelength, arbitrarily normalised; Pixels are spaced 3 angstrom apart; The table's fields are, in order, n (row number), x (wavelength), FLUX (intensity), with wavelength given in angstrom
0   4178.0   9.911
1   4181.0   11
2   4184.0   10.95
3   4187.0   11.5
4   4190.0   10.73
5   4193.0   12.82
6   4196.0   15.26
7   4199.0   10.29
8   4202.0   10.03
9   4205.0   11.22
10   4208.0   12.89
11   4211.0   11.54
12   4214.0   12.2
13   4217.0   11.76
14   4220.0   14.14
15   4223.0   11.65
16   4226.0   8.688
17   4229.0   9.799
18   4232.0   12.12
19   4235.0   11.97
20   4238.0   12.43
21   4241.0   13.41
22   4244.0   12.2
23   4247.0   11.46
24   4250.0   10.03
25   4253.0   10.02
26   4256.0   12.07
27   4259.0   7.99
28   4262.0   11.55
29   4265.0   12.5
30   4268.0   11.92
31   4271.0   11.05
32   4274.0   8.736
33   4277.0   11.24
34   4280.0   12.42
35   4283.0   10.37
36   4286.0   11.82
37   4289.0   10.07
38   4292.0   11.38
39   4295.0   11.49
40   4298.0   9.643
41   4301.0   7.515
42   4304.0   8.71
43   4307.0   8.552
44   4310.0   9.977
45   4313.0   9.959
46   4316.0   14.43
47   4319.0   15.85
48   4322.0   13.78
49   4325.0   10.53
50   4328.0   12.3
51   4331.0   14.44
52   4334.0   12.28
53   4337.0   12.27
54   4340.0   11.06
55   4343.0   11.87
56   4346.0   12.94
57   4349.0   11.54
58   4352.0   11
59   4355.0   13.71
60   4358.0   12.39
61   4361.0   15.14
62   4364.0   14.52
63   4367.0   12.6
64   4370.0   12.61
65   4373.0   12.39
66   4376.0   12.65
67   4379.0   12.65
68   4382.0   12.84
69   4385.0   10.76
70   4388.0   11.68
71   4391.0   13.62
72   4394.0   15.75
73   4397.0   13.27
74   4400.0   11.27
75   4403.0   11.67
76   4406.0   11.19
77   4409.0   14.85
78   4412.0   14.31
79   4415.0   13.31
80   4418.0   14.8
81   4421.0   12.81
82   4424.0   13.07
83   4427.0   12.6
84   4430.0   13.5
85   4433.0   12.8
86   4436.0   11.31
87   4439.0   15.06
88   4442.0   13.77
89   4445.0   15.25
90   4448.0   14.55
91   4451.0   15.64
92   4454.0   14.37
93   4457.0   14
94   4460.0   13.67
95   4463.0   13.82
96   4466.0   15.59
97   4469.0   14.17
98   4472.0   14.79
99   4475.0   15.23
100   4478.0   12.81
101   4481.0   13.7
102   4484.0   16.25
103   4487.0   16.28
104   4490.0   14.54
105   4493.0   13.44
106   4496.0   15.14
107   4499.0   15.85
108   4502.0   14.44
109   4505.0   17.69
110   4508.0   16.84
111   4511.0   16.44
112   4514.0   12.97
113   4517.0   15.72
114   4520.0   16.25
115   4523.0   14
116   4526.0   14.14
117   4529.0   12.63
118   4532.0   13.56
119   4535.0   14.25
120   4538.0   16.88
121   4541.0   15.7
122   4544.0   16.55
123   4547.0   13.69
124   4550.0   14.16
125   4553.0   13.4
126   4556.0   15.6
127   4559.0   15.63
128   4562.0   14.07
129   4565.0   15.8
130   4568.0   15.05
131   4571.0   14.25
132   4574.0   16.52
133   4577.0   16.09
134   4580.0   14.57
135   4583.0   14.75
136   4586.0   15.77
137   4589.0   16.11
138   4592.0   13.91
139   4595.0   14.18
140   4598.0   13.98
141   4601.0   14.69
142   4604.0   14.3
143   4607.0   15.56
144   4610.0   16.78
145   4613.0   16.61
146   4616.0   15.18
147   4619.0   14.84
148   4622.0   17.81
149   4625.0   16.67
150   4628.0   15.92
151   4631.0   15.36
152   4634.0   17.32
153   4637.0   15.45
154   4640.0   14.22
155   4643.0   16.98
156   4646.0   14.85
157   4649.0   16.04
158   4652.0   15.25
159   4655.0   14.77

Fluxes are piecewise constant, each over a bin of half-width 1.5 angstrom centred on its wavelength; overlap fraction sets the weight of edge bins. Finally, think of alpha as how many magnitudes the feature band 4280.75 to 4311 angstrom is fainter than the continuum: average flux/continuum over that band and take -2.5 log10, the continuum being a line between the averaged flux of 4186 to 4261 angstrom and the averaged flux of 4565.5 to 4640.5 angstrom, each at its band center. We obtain 0.22 mag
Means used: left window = 11.5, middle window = 10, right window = 15.5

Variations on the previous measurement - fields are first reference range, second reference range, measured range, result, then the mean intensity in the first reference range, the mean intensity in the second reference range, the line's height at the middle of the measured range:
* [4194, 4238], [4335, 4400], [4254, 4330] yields 0.108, 11.7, 12.7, 12.2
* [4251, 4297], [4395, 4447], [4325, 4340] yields -0.049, 11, 13.3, 11.9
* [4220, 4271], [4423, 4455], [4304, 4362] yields 0.022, 11.3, 13.8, 12.4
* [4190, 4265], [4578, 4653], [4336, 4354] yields 0.083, 11.6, 15.5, 12.8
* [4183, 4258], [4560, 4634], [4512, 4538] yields 0.022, 11.6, 15.4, 14.7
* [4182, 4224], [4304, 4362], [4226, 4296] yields 0.082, 11.9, 12.2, 12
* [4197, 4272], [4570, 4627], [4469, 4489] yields -0.051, 11.4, 15.4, 14.1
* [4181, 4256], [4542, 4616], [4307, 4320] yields 0.051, 11.6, 15.1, 12.5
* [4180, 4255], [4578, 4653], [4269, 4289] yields 0.124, 11.6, 15.5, 12.2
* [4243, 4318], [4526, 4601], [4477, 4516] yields -0.095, 10.7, 14.9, 13.9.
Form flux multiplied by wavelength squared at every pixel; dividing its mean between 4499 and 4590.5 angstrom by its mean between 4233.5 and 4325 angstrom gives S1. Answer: 1.53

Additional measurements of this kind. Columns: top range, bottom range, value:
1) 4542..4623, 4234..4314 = 1.62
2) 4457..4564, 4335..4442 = 1.22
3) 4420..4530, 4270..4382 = 1.31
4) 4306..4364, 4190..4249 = 1.11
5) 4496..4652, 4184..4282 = 1.56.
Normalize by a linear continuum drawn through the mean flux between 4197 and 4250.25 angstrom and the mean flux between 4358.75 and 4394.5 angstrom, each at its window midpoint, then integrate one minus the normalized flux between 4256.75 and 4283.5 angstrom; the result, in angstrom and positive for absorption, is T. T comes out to 2.5 angstrom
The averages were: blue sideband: 11.6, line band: 10.9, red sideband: 13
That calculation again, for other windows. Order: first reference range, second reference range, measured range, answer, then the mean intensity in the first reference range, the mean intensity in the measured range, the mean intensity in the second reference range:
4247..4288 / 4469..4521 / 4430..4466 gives 0.6 angstrom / 10.9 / 14.1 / 15.2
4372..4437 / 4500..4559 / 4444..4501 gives -2.6 angstrom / 12.9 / 14.7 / 15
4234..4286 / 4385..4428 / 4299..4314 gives 3.7 angstrom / 11.3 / 8.93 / 13.1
